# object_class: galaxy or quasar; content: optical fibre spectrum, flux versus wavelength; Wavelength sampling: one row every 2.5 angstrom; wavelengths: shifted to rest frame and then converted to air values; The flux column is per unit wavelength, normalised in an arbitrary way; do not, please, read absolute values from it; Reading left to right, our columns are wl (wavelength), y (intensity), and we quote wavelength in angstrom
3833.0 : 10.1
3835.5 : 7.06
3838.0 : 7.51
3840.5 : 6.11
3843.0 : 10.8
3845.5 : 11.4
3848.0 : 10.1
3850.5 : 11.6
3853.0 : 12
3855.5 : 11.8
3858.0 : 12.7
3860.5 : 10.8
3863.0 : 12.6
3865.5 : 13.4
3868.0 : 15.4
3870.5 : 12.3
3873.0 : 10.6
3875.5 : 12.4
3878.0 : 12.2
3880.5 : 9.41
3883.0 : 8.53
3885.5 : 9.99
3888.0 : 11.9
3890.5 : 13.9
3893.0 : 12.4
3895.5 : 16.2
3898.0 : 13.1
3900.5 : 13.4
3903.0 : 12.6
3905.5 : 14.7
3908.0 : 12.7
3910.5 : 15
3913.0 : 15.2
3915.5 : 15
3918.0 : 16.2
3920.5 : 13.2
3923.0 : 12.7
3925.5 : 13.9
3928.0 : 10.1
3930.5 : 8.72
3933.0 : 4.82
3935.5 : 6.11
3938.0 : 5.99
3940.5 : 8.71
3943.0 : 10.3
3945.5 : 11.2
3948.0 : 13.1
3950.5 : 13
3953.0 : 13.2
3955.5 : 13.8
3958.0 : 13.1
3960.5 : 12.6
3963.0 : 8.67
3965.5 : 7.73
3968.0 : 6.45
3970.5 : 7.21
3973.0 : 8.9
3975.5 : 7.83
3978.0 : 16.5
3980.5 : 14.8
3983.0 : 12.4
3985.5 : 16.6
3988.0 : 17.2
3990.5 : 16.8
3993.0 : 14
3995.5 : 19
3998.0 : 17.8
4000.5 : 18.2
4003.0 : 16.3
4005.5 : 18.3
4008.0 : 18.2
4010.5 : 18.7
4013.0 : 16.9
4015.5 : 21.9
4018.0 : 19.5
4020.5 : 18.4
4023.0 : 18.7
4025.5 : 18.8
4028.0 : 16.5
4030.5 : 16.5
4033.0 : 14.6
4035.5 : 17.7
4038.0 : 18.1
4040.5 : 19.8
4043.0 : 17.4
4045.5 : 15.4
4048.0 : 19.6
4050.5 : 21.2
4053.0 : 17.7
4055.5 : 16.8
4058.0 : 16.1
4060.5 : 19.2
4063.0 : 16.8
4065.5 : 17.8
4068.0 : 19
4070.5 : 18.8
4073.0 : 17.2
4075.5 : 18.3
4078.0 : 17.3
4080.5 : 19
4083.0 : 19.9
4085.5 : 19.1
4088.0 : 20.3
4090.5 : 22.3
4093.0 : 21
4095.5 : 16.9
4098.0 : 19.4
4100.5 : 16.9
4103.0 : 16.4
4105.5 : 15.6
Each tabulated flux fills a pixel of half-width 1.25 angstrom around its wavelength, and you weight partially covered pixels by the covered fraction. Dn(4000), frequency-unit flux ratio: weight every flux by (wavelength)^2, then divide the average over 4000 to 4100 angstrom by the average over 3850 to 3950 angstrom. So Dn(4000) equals 1.66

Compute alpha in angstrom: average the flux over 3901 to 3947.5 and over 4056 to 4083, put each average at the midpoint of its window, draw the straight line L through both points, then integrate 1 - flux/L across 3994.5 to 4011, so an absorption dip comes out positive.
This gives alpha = -3.3 angstrom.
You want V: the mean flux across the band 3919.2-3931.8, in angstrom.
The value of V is 11.7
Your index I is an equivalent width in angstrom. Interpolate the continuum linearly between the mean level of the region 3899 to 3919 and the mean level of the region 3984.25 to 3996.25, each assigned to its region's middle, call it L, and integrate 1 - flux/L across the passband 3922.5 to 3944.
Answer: 8.72 angstrom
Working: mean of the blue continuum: 14.3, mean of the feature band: 8.9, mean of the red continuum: 16.6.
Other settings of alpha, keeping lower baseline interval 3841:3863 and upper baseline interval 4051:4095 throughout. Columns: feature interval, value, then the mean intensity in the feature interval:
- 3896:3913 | -1.0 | 13.8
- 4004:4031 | -2.7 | 18.4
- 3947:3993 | 9.0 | 12.3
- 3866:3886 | 1.0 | 11.5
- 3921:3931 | 1.5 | 11.7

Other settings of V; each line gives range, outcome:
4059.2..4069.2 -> 18.2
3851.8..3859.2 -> 12.2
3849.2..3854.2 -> 11.8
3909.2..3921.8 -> 14.9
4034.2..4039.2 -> 17.9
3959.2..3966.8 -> 9.67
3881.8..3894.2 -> 11.4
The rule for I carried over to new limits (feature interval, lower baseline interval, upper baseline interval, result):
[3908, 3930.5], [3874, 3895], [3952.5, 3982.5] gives -4.6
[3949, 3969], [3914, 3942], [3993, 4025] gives 3.3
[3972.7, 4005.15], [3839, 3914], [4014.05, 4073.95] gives 1.6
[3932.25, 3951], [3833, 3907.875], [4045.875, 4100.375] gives 6.7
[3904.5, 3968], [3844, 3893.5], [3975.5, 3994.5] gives 9.8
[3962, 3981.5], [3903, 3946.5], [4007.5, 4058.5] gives 6.4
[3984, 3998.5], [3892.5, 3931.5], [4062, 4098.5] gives -0.7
